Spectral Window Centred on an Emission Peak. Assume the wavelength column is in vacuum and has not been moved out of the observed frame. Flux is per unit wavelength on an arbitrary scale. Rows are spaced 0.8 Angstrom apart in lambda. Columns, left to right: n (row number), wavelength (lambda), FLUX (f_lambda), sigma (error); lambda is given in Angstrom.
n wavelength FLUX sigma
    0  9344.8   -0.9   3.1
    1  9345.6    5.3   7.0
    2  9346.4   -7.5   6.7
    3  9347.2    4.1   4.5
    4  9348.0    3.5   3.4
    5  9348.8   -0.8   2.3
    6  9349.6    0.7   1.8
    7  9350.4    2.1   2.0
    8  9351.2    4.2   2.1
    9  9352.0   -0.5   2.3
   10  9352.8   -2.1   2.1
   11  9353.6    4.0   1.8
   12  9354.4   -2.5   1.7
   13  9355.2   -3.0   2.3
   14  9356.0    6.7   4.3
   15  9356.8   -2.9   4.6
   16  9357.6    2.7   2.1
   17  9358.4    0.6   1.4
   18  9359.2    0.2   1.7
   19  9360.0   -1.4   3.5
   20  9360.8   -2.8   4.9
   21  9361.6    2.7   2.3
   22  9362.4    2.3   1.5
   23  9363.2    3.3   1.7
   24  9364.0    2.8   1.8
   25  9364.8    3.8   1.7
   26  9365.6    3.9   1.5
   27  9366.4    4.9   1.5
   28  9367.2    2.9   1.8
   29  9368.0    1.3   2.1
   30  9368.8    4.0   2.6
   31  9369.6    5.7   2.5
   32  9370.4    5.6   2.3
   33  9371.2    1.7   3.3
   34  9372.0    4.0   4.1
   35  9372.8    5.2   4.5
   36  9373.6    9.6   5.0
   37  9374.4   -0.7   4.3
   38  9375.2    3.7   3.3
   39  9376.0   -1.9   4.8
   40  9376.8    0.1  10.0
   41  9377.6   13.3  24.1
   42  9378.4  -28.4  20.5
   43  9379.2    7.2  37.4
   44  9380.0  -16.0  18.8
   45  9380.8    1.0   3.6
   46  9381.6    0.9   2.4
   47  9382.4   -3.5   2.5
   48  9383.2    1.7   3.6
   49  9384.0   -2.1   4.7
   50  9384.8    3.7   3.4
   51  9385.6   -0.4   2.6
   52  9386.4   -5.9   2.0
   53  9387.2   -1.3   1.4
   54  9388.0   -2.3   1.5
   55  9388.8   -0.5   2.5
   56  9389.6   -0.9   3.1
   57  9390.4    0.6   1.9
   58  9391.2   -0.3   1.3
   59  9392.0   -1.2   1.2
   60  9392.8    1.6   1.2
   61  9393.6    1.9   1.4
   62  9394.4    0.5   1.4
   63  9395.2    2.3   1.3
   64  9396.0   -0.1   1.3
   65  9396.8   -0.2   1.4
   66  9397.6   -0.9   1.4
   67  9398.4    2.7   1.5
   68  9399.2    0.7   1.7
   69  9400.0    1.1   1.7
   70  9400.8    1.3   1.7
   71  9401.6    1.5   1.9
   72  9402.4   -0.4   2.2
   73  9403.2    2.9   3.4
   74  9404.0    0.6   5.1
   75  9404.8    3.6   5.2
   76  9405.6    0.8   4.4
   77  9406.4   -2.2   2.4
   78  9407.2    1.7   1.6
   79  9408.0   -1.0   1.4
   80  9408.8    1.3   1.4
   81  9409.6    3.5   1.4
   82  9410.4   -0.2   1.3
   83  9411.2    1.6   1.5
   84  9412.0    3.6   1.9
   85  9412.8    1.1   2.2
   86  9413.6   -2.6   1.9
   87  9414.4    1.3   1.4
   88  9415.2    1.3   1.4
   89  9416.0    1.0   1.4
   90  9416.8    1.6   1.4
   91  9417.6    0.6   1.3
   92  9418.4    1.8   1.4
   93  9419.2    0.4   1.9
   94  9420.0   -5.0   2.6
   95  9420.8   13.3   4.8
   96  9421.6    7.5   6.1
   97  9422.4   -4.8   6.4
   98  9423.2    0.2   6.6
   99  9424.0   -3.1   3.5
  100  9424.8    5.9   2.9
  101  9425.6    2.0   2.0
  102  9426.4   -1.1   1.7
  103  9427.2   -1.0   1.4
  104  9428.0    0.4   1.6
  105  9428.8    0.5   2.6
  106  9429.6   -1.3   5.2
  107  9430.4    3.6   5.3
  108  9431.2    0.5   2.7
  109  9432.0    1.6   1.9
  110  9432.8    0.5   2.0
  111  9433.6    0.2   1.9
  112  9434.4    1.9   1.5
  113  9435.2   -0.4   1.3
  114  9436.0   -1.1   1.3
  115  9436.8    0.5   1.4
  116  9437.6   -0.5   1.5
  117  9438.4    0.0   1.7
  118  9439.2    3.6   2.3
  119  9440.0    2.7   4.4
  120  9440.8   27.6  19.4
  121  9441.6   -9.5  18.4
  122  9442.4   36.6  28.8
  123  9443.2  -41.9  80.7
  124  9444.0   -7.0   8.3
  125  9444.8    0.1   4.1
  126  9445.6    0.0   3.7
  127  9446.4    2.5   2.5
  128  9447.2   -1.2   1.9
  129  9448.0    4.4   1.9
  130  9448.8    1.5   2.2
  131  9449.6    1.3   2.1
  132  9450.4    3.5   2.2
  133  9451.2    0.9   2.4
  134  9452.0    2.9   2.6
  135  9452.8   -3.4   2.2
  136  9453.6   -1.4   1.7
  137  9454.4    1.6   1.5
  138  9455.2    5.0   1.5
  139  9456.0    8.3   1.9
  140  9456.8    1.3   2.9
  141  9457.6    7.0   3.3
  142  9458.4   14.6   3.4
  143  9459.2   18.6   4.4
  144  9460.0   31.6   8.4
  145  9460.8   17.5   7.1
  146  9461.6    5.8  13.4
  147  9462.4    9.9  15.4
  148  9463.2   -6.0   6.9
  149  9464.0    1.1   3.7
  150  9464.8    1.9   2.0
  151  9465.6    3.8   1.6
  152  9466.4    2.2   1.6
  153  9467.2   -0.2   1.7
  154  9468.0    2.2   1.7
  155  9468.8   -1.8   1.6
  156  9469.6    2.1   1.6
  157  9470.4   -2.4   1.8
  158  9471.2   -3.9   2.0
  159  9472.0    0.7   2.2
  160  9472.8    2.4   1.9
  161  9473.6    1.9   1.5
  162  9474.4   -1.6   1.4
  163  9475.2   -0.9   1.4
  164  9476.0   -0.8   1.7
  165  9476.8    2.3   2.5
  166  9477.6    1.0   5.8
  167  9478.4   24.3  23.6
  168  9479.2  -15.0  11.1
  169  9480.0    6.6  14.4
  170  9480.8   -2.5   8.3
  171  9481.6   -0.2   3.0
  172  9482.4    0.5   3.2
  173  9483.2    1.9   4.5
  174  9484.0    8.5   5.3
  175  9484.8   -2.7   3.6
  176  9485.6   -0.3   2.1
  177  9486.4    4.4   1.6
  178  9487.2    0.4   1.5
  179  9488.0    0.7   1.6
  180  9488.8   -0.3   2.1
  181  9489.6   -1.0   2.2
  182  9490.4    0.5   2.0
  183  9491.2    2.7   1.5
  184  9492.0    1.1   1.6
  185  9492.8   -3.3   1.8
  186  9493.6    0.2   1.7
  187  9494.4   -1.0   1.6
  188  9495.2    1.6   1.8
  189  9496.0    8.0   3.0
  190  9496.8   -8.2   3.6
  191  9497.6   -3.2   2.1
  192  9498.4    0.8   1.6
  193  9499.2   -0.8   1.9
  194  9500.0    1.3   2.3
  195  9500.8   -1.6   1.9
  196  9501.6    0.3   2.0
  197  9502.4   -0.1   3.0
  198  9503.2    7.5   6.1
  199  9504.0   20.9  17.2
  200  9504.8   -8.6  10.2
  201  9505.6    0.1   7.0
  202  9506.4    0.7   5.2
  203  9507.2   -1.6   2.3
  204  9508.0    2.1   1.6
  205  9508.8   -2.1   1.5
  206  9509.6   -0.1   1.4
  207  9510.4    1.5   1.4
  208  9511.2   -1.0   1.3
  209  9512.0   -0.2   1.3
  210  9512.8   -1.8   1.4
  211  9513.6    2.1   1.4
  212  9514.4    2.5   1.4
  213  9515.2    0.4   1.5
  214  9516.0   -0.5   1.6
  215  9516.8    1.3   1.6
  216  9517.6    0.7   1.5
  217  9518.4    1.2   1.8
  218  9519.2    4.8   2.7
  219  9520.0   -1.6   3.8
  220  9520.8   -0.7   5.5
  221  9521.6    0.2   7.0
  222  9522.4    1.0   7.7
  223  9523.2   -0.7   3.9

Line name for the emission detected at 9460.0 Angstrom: [O III]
